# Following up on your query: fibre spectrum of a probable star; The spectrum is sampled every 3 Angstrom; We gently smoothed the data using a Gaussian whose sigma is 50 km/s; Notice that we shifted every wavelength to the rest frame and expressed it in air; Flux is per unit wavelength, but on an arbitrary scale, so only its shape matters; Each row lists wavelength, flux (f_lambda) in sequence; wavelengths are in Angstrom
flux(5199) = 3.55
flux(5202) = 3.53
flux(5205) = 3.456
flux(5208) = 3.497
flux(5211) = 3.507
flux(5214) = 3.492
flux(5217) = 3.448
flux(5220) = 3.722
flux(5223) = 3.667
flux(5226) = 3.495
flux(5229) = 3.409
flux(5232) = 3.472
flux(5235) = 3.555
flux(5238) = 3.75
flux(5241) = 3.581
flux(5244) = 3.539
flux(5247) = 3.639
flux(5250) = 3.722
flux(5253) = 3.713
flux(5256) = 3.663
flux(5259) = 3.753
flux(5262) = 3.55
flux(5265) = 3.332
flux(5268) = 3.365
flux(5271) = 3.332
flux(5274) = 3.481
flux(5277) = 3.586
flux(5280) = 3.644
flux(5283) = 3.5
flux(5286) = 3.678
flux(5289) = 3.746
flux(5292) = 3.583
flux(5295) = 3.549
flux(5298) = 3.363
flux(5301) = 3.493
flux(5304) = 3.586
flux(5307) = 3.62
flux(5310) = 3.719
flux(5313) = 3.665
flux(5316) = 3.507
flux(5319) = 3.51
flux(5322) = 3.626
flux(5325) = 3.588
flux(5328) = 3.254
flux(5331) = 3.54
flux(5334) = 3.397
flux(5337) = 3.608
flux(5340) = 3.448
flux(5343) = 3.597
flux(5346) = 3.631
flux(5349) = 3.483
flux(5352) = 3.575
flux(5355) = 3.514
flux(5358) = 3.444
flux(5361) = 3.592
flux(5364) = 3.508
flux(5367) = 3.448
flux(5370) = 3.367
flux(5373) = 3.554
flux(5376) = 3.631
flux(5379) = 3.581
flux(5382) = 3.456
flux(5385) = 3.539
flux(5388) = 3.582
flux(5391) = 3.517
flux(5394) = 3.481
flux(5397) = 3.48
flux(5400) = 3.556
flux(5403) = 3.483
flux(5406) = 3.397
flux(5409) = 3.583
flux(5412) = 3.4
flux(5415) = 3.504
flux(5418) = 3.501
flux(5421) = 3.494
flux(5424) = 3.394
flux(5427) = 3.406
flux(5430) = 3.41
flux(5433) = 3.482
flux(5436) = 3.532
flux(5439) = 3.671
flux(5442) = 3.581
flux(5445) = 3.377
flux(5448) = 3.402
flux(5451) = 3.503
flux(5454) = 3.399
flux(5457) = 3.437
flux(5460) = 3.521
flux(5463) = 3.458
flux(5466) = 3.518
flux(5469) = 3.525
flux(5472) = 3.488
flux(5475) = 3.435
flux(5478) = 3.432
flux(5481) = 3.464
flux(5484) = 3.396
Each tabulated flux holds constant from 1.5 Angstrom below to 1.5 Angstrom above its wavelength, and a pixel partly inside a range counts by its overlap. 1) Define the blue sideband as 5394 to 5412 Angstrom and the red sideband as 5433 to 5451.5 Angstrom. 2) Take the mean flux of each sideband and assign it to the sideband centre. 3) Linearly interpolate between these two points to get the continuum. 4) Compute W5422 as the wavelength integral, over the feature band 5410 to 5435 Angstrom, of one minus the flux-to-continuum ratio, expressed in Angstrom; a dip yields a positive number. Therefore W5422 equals 0.3 Angstrom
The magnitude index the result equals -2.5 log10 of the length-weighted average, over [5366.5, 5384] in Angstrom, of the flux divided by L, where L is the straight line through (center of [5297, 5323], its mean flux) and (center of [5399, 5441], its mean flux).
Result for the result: 0.00 mag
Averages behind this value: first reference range 3.57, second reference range 3.49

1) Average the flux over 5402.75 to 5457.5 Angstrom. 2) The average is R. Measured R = 3.47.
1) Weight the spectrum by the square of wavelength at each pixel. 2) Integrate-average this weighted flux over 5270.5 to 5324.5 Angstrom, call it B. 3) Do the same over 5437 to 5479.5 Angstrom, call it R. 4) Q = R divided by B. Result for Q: 1.0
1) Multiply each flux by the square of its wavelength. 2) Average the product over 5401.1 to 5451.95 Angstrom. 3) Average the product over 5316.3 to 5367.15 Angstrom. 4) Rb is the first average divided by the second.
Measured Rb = 1.02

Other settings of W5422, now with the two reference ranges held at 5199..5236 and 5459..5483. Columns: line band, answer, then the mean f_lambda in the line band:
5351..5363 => -0.1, 3.53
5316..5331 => 0.0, 3.5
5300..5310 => -0.2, 3.59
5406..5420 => 0.0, 3.49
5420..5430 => 0.2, 3.42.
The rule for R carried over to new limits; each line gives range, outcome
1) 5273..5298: 3.58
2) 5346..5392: 3.52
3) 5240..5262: 3.65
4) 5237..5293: 3.59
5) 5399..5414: 3.48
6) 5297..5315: 3.58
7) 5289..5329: 3.55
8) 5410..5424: 3.47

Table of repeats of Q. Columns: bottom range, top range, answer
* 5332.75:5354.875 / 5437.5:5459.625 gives 1.02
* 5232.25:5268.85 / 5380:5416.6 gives 1.03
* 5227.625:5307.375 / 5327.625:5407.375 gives 1.02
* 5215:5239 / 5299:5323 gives 1.04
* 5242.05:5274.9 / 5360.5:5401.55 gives 1.04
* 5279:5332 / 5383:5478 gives 1.02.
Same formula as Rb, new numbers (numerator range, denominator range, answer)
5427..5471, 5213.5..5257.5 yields 1.05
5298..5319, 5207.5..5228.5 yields 1.04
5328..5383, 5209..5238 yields 1.04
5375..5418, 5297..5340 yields 1.02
